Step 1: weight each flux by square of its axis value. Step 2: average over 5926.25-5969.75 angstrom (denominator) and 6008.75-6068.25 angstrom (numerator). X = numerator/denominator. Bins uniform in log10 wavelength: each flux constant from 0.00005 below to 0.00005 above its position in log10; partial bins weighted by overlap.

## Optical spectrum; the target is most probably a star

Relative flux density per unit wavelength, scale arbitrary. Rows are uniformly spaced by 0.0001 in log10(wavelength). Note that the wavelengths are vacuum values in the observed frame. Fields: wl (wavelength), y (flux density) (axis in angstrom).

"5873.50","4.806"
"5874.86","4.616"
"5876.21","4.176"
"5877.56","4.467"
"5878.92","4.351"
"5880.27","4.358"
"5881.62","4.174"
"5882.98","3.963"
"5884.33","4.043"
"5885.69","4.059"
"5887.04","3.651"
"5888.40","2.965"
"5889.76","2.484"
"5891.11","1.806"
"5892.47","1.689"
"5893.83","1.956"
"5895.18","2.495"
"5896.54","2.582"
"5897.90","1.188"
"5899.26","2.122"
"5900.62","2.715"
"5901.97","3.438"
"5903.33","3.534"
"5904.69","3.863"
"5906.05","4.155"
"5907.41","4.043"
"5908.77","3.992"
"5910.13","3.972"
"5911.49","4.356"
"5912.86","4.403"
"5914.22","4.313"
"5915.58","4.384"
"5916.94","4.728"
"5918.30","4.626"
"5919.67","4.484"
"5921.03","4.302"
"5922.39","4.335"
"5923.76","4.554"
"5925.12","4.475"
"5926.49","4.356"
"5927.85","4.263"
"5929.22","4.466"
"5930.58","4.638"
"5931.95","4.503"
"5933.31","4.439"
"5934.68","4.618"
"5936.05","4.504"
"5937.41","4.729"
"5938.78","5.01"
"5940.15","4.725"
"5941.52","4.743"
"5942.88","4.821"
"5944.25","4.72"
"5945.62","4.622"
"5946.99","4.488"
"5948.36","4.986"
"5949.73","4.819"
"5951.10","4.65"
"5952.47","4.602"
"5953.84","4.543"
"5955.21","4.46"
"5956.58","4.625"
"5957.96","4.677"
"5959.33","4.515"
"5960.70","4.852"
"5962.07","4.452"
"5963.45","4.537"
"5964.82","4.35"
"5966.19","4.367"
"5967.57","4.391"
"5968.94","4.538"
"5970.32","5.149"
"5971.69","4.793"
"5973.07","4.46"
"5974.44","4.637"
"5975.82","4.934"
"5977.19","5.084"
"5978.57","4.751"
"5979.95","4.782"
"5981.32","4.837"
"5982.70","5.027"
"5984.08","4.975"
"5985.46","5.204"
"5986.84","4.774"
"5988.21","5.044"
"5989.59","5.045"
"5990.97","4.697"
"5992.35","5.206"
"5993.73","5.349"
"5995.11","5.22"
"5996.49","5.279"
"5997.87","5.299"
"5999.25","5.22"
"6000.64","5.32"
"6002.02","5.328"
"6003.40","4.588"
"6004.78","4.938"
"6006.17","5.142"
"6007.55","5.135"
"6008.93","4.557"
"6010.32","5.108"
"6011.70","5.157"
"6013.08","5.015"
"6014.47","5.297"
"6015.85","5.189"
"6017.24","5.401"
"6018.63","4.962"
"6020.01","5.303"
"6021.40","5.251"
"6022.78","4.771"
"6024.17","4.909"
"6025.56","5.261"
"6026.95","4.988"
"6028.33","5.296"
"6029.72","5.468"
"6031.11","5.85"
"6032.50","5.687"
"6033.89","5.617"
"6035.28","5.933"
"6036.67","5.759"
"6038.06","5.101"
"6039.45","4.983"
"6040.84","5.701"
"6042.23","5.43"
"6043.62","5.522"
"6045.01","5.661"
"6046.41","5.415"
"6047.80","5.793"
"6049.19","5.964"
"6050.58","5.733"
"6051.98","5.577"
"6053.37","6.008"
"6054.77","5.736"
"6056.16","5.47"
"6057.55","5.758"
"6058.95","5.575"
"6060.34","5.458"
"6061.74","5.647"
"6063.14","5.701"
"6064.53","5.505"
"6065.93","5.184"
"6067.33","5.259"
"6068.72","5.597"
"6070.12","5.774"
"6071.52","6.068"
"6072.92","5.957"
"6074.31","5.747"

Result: 1.2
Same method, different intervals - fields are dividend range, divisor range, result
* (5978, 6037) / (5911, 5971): 1.15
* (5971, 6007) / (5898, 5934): 1.25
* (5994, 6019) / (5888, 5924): 1.53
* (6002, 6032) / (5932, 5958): 1.13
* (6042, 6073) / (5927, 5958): 1.26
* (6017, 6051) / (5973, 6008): 1.10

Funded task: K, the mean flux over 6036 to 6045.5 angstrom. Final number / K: 5.45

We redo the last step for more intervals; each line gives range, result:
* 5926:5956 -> 4.63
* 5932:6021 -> 4.86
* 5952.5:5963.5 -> 4.58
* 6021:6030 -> 5.12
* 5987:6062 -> 5.33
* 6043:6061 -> 5.67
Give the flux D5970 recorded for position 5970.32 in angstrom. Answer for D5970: 5.149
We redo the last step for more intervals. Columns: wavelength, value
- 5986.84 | 4.774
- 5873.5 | 4.806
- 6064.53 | 5.505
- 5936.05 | 4.504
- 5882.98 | 3.963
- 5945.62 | 4.622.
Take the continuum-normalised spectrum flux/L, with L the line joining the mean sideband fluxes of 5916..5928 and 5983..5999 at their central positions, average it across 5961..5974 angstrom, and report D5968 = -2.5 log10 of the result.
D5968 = 0.072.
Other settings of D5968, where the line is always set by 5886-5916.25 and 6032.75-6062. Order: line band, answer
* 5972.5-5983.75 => -0.08 mag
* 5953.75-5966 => -0.10 mag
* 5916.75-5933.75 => -0.24 mag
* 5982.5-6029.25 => -0.04 mag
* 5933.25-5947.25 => -0.22 mag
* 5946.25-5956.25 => -0.16 mag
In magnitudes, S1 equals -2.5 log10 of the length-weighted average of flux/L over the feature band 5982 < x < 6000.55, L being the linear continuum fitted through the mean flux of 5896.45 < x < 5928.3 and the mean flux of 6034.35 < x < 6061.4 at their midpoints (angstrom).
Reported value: -0.05 mag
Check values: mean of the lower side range 3.91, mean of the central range 5.11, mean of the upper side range 5.61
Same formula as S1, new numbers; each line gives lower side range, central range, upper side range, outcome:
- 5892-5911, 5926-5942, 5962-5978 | -0.21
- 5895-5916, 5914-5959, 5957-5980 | -0.13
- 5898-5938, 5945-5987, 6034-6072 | -0.01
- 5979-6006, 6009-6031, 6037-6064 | 0.03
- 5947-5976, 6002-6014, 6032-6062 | 0.04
